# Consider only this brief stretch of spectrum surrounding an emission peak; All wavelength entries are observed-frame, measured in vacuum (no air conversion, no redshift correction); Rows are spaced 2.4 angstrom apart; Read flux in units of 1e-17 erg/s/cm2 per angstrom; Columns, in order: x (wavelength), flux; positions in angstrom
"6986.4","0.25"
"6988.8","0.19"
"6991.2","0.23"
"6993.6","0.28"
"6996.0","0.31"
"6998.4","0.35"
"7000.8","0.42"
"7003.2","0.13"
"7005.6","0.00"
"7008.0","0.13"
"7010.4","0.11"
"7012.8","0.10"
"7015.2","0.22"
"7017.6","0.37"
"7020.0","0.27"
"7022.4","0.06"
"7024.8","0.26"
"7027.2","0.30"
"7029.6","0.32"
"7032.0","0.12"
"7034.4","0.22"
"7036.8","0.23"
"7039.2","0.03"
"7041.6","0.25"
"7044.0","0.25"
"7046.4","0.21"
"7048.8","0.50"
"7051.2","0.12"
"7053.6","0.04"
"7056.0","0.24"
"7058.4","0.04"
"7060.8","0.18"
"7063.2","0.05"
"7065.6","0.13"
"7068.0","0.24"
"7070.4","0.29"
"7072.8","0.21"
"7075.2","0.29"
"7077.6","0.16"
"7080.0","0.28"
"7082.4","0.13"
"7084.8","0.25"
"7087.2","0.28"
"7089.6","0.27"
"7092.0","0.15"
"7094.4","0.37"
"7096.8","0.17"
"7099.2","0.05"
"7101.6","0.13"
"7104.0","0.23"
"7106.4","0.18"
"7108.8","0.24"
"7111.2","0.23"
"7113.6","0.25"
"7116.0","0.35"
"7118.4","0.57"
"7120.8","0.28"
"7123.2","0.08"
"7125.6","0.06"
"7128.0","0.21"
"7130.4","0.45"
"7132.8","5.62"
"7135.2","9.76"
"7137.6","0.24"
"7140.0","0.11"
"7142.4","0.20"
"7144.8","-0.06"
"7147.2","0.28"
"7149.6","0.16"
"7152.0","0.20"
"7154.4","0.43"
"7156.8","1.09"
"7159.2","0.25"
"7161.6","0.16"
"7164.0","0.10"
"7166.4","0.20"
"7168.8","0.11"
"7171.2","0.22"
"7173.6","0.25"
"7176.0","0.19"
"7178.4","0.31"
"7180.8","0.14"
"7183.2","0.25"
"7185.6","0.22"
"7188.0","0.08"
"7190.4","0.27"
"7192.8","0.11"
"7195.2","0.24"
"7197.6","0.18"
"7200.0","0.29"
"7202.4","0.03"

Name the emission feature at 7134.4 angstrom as Halpha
